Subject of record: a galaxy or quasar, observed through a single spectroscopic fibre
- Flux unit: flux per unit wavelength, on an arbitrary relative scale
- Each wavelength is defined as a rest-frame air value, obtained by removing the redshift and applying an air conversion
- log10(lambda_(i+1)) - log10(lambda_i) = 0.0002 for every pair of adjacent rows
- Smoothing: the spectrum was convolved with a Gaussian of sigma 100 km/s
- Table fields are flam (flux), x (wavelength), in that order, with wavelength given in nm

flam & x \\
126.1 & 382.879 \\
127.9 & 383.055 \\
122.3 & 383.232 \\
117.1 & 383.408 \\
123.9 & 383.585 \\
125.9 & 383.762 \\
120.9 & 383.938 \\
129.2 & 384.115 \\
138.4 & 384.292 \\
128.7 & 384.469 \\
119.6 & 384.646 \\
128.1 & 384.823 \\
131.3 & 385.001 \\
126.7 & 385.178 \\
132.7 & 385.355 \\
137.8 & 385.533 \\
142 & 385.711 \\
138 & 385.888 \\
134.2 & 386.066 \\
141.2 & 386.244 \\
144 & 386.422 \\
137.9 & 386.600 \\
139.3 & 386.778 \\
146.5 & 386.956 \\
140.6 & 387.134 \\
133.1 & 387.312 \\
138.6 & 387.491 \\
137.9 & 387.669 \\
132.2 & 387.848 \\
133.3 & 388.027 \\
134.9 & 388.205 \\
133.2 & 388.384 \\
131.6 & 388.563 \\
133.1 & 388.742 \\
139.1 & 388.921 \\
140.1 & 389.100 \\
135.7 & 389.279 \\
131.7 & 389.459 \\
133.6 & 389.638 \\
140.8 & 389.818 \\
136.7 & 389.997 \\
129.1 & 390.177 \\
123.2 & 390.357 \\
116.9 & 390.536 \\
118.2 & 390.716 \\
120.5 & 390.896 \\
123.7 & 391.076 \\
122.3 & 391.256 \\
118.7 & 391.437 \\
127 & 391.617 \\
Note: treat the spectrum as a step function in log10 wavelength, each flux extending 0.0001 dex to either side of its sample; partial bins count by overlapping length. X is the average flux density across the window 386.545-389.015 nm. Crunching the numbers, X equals 137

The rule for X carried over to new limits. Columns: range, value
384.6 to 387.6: 136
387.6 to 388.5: 134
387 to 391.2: 132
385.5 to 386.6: 139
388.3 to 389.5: 135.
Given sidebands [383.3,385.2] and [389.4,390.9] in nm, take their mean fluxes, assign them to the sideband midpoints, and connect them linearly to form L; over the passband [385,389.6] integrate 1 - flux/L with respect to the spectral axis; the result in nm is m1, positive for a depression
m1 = -0.332 nm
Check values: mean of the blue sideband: 126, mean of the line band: 136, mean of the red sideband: 128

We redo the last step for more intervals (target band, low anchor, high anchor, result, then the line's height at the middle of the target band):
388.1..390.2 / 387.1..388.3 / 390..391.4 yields -0.09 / 129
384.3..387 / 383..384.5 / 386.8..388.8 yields -0.09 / 131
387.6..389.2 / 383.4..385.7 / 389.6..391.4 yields -0.10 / 127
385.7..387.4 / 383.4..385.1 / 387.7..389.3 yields -0.11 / 131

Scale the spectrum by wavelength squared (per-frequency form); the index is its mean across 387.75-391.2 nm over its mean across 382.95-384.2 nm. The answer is 1.09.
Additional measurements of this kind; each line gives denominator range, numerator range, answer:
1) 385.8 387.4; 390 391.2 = 0.90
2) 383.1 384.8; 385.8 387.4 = 1.13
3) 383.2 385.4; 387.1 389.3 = 1.09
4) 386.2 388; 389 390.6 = 0.97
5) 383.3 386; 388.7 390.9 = 1.04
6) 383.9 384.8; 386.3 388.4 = 1.10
